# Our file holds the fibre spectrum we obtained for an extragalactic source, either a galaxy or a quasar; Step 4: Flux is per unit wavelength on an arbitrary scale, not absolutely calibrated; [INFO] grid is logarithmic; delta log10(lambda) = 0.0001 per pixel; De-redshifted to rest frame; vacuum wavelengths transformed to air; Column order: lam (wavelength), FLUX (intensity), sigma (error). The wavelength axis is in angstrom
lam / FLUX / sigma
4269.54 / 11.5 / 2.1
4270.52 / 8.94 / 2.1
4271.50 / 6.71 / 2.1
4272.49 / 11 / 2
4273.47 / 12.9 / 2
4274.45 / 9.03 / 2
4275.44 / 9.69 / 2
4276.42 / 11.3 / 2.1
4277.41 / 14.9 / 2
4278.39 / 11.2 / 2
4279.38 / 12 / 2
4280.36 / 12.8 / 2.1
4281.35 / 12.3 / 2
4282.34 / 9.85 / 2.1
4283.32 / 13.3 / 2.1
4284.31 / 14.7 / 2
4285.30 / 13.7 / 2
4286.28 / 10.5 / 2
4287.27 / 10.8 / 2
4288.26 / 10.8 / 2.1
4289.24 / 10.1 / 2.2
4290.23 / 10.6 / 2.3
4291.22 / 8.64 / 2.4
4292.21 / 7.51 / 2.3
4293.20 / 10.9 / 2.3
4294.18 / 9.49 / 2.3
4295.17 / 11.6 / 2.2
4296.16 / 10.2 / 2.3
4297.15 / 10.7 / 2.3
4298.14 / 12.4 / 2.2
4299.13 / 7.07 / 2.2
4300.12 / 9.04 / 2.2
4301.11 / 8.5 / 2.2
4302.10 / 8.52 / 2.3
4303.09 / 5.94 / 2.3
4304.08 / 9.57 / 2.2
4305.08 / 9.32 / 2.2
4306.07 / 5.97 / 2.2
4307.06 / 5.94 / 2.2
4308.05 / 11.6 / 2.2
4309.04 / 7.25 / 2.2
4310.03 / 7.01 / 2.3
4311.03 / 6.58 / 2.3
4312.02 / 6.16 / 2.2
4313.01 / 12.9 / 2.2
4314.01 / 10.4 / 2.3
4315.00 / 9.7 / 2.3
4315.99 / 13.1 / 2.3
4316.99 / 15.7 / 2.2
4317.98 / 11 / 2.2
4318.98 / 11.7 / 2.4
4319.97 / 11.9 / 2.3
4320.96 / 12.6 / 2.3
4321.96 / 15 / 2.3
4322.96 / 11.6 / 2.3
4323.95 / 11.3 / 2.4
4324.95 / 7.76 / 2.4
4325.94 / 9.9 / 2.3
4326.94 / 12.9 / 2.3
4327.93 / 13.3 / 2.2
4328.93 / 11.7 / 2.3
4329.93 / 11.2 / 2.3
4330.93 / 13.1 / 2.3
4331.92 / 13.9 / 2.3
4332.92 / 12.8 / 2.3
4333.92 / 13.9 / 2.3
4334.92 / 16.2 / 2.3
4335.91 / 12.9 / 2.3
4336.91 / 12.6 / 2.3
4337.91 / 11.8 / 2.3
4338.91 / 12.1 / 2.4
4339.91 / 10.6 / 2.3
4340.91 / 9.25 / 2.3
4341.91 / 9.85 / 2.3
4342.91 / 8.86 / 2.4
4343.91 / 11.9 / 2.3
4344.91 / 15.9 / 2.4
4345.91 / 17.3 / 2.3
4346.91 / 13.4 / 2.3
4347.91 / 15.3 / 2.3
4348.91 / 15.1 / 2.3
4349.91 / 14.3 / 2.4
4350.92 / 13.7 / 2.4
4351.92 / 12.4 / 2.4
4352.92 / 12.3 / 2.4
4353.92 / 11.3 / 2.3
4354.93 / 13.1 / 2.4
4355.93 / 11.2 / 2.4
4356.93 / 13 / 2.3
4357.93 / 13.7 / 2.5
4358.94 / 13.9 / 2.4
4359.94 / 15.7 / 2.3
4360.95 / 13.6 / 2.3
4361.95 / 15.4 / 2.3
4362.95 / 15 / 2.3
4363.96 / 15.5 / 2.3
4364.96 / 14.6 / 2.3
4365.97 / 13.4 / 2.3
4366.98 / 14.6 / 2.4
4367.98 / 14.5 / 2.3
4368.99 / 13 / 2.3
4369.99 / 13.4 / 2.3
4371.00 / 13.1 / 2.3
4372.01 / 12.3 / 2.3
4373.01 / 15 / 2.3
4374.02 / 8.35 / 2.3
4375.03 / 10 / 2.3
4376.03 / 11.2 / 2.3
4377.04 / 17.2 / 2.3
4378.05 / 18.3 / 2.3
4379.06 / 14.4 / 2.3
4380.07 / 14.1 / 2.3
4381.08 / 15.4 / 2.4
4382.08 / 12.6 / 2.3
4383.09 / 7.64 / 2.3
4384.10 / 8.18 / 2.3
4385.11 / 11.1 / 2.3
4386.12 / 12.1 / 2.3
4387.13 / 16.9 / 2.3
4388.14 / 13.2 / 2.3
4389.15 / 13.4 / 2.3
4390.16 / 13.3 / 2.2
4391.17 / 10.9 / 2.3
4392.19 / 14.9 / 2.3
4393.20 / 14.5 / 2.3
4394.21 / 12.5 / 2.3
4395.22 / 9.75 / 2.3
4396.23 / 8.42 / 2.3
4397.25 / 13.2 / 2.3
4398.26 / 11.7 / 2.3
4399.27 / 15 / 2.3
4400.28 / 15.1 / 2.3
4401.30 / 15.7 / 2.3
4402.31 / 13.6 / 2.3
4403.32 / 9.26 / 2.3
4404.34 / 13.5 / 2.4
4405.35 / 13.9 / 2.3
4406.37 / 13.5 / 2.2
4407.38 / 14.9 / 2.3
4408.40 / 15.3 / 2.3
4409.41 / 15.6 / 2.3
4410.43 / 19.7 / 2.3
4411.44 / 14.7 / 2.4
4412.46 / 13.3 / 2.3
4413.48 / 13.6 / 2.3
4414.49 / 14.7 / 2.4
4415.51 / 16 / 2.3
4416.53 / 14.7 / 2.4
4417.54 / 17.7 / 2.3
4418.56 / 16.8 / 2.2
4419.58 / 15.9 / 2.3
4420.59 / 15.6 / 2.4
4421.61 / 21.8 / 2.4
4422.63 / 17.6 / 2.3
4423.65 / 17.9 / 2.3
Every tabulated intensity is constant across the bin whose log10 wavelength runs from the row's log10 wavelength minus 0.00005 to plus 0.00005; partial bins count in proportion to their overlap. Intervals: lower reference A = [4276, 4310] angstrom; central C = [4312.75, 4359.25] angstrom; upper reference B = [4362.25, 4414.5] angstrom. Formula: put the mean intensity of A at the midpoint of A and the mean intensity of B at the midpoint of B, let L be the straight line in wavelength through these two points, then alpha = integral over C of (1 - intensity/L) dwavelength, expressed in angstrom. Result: -3.5 angstrom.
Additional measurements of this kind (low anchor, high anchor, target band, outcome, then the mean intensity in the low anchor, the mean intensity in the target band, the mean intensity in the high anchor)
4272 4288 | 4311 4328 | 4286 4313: 6.0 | 11.9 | 9.05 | 11.4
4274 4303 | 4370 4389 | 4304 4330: 2.1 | 10.7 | 10.5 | 12.9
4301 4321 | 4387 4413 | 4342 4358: -2.6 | 9.54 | 13.2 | 13.6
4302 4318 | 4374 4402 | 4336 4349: -2.2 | 9.18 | 12.5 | 12.9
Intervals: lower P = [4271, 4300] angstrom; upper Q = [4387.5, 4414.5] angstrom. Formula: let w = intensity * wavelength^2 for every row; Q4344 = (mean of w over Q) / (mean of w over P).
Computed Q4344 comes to 1.3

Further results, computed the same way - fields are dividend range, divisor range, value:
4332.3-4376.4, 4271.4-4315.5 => 1.34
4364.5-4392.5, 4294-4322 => 1.38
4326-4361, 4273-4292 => 1.16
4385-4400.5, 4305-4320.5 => 1.36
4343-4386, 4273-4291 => 1.20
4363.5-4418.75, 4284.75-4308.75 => 1.49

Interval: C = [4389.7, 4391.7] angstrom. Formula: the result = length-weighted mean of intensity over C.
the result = 12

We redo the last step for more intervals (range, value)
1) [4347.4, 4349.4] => 15.2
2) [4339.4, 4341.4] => 9.93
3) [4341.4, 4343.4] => 9.35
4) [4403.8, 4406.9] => 13.6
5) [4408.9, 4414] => 15.4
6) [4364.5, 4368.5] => 14.2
